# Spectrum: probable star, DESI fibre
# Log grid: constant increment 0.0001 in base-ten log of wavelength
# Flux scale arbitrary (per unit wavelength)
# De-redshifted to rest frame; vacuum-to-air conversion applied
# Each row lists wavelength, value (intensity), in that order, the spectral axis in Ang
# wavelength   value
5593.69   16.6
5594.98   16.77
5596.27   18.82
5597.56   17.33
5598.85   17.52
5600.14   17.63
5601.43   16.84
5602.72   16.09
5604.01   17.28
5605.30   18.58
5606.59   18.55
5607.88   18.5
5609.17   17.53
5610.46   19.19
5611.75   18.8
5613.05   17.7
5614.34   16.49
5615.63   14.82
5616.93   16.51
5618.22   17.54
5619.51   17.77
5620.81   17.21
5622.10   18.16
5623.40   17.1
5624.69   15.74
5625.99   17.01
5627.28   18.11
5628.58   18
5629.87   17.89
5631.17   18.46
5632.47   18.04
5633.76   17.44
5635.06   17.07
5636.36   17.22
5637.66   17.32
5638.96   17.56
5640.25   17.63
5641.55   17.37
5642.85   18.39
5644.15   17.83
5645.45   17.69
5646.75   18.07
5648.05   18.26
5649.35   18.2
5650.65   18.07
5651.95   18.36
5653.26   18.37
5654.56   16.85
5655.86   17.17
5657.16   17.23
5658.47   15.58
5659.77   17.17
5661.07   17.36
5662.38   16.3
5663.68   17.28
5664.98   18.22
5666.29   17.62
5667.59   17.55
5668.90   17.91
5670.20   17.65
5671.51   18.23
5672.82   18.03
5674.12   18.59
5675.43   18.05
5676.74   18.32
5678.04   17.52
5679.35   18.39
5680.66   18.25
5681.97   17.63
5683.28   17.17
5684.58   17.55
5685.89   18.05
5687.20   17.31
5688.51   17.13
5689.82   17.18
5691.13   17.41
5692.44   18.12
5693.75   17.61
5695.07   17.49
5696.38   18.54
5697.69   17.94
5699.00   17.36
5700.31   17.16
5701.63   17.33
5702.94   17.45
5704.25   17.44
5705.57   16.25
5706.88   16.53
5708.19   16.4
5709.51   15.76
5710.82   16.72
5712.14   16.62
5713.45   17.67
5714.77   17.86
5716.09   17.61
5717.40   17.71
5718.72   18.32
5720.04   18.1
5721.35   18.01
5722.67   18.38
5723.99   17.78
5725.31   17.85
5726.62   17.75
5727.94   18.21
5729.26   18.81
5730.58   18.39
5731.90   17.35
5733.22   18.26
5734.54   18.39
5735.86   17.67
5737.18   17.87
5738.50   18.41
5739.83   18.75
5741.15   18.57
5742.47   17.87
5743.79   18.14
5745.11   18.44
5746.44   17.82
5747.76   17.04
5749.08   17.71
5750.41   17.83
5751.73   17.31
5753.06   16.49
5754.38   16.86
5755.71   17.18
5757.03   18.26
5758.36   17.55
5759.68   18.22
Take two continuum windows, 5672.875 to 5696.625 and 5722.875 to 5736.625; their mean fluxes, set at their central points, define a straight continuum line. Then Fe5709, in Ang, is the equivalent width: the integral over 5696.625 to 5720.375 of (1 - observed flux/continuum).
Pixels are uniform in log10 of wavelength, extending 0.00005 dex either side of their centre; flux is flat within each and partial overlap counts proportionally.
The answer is 0.9 Ang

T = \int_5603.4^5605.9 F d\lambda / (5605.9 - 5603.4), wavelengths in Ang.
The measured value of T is 17.9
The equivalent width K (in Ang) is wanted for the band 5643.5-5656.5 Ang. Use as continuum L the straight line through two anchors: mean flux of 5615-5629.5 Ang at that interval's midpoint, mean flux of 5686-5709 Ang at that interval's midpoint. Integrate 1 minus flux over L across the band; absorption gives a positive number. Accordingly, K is -0.5 Ang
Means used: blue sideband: 17.1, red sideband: 17.3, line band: 17.9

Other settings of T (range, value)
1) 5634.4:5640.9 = 17.4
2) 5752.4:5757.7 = 17.2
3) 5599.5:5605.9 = 17.3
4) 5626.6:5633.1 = 18.1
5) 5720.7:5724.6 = 18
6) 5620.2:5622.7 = 17.7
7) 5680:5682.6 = 17.9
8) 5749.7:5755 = 17.1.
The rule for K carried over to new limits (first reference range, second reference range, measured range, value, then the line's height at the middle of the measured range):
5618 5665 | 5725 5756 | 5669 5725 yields 0.4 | 17.7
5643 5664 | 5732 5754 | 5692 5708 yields 0.3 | 17.7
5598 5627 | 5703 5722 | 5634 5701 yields -1.4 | 17.3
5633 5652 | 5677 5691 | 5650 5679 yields 0.1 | 17.7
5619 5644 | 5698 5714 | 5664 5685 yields -0.9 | 17.2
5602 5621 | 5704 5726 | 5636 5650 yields -0.3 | 17.5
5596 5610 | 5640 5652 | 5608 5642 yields 0.7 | 17.8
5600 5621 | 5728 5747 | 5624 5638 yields 0.1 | 17.6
